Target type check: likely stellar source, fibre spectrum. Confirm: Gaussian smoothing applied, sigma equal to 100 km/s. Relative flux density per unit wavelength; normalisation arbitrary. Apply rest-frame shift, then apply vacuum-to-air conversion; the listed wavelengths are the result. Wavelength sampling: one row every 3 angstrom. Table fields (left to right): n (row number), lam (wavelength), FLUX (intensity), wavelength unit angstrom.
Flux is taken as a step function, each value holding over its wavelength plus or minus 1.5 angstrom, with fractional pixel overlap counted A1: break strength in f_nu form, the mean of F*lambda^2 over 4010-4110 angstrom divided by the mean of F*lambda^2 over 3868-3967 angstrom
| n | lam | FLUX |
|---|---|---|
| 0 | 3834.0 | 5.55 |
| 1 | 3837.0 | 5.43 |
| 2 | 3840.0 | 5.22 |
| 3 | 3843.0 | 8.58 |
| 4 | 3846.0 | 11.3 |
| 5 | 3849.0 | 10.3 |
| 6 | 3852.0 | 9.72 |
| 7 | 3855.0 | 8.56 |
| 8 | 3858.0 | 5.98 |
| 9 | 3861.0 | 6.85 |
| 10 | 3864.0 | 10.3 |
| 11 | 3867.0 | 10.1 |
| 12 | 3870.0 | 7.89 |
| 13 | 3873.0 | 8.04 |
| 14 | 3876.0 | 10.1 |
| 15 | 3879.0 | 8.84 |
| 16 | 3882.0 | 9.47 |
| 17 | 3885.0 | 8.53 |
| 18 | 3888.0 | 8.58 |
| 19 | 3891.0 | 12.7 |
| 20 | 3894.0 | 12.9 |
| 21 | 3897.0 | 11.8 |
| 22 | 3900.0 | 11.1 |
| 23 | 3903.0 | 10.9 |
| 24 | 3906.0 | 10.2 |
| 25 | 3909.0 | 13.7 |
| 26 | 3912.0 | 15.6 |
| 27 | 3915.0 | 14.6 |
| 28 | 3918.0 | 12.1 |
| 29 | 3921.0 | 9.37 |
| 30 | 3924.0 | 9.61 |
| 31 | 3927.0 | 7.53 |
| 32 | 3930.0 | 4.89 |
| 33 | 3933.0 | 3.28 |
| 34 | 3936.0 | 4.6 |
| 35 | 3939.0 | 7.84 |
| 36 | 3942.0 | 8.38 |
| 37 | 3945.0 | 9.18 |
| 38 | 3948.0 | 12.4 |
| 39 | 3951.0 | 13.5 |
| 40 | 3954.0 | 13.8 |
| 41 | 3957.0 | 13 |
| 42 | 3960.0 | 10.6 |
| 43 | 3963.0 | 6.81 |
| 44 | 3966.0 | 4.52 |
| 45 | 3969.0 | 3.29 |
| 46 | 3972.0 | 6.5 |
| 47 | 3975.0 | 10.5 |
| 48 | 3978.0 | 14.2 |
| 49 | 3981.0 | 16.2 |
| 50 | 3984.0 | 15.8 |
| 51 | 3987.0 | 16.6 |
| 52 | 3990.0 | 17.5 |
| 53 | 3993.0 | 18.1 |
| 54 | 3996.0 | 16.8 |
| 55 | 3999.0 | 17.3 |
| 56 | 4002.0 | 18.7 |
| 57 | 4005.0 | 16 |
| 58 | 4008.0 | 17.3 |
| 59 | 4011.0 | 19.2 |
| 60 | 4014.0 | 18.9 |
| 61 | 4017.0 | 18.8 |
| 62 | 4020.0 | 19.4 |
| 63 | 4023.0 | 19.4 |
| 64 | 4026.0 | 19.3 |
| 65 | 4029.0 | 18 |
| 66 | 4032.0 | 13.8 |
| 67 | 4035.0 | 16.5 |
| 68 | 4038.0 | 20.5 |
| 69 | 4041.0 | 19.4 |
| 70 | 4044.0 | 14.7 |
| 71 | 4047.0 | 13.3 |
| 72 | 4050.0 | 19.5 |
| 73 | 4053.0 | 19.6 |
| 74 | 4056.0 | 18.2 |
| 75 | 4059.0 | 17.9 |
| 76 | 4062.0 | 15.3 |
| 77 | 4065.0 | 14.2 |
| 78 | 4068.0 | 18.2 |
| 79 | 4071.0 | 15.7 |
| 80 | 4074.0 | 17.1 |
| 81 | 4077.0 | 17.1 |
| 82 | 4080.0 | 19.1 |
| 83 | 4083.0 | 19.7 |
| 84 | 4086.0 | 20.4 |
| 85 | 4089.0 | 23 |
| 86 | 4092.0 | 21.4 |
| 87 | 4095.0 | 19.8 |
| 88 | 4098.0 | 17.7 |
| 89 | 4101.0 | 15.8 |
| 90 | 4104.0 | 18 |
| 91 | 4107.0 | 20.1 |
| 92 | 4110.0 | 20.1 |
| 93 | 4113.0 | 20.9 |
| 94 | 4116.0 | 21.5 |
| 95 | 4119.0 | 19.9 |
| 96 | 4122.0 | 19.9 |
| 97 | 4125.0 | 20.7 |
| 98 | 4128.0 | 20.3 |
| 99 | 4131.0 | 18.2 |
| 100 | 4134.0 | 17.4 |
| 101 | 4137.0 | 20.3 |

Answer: 2.0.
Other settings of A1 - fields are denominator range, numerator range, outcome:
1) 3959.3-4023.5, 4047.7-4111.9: 1.31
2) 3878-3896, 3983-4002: 1.77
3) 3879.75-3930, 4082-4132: 2.01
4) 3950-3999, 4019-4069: 1.44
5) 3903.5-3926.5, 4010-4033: 1.63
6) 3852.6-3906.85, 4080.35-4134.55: 2.30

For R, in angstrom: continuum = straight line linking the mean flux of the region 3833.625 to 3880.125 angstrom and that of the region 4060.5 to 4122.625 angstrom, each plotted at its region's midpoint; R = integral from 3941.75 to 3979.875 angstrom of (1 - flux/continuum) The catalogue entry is 9.1 angstrom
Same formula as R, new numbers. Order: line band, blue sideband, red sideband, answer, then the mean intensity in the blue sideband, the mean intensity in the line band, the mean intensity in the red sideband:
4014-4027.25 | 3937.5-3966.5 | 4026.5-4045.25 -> -2.6 angstrom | 10.2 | 19.2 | 17.3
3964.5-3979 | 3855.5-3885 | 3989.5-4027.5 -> 7.5 angstrom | 8.61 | 7.58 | 18.2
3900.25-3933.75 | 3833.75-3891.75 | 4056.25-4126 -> 1.8 angstrom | 8.61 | 10.4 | 18.8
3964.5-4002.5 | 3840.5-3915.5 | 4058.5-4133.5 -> 2.9 angstrom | 10.1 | 13.4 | 18.9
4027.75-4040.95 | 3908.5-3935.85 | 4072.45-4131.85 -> -1.3 angstrom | 9.67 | 17.4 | 19.5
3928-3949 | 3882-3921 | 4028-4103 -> 9.7 angstrom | 11.7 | 7.11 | 17.8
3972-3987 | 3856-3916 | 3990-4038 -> 2.1 angstrom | 10.4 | 13.7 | 17.9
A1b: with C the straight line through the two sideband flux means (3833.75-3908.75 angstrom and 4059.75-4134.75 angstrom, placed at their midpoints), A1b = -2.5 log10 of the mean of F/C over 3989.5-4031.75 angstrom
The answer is -0.189 mag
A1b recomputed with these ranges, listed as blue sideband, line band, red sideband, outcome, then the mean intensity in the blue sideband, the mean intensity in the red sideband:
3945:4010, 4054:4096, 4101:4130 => -0.023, 13.3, 19.9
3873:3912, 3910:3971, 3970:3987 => 0.265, 10.8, 12.7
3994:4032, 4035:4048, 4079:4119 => 0.096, 18.1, 19.8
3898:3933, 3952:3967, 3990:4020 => 0.366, 10.6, 18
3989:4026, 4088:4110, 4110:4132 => 0.026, 18.2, 20.2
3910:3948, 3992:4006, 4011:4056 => -0.158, 9.12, 18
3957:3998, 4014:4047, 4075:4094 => -0.116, 12.2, 20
